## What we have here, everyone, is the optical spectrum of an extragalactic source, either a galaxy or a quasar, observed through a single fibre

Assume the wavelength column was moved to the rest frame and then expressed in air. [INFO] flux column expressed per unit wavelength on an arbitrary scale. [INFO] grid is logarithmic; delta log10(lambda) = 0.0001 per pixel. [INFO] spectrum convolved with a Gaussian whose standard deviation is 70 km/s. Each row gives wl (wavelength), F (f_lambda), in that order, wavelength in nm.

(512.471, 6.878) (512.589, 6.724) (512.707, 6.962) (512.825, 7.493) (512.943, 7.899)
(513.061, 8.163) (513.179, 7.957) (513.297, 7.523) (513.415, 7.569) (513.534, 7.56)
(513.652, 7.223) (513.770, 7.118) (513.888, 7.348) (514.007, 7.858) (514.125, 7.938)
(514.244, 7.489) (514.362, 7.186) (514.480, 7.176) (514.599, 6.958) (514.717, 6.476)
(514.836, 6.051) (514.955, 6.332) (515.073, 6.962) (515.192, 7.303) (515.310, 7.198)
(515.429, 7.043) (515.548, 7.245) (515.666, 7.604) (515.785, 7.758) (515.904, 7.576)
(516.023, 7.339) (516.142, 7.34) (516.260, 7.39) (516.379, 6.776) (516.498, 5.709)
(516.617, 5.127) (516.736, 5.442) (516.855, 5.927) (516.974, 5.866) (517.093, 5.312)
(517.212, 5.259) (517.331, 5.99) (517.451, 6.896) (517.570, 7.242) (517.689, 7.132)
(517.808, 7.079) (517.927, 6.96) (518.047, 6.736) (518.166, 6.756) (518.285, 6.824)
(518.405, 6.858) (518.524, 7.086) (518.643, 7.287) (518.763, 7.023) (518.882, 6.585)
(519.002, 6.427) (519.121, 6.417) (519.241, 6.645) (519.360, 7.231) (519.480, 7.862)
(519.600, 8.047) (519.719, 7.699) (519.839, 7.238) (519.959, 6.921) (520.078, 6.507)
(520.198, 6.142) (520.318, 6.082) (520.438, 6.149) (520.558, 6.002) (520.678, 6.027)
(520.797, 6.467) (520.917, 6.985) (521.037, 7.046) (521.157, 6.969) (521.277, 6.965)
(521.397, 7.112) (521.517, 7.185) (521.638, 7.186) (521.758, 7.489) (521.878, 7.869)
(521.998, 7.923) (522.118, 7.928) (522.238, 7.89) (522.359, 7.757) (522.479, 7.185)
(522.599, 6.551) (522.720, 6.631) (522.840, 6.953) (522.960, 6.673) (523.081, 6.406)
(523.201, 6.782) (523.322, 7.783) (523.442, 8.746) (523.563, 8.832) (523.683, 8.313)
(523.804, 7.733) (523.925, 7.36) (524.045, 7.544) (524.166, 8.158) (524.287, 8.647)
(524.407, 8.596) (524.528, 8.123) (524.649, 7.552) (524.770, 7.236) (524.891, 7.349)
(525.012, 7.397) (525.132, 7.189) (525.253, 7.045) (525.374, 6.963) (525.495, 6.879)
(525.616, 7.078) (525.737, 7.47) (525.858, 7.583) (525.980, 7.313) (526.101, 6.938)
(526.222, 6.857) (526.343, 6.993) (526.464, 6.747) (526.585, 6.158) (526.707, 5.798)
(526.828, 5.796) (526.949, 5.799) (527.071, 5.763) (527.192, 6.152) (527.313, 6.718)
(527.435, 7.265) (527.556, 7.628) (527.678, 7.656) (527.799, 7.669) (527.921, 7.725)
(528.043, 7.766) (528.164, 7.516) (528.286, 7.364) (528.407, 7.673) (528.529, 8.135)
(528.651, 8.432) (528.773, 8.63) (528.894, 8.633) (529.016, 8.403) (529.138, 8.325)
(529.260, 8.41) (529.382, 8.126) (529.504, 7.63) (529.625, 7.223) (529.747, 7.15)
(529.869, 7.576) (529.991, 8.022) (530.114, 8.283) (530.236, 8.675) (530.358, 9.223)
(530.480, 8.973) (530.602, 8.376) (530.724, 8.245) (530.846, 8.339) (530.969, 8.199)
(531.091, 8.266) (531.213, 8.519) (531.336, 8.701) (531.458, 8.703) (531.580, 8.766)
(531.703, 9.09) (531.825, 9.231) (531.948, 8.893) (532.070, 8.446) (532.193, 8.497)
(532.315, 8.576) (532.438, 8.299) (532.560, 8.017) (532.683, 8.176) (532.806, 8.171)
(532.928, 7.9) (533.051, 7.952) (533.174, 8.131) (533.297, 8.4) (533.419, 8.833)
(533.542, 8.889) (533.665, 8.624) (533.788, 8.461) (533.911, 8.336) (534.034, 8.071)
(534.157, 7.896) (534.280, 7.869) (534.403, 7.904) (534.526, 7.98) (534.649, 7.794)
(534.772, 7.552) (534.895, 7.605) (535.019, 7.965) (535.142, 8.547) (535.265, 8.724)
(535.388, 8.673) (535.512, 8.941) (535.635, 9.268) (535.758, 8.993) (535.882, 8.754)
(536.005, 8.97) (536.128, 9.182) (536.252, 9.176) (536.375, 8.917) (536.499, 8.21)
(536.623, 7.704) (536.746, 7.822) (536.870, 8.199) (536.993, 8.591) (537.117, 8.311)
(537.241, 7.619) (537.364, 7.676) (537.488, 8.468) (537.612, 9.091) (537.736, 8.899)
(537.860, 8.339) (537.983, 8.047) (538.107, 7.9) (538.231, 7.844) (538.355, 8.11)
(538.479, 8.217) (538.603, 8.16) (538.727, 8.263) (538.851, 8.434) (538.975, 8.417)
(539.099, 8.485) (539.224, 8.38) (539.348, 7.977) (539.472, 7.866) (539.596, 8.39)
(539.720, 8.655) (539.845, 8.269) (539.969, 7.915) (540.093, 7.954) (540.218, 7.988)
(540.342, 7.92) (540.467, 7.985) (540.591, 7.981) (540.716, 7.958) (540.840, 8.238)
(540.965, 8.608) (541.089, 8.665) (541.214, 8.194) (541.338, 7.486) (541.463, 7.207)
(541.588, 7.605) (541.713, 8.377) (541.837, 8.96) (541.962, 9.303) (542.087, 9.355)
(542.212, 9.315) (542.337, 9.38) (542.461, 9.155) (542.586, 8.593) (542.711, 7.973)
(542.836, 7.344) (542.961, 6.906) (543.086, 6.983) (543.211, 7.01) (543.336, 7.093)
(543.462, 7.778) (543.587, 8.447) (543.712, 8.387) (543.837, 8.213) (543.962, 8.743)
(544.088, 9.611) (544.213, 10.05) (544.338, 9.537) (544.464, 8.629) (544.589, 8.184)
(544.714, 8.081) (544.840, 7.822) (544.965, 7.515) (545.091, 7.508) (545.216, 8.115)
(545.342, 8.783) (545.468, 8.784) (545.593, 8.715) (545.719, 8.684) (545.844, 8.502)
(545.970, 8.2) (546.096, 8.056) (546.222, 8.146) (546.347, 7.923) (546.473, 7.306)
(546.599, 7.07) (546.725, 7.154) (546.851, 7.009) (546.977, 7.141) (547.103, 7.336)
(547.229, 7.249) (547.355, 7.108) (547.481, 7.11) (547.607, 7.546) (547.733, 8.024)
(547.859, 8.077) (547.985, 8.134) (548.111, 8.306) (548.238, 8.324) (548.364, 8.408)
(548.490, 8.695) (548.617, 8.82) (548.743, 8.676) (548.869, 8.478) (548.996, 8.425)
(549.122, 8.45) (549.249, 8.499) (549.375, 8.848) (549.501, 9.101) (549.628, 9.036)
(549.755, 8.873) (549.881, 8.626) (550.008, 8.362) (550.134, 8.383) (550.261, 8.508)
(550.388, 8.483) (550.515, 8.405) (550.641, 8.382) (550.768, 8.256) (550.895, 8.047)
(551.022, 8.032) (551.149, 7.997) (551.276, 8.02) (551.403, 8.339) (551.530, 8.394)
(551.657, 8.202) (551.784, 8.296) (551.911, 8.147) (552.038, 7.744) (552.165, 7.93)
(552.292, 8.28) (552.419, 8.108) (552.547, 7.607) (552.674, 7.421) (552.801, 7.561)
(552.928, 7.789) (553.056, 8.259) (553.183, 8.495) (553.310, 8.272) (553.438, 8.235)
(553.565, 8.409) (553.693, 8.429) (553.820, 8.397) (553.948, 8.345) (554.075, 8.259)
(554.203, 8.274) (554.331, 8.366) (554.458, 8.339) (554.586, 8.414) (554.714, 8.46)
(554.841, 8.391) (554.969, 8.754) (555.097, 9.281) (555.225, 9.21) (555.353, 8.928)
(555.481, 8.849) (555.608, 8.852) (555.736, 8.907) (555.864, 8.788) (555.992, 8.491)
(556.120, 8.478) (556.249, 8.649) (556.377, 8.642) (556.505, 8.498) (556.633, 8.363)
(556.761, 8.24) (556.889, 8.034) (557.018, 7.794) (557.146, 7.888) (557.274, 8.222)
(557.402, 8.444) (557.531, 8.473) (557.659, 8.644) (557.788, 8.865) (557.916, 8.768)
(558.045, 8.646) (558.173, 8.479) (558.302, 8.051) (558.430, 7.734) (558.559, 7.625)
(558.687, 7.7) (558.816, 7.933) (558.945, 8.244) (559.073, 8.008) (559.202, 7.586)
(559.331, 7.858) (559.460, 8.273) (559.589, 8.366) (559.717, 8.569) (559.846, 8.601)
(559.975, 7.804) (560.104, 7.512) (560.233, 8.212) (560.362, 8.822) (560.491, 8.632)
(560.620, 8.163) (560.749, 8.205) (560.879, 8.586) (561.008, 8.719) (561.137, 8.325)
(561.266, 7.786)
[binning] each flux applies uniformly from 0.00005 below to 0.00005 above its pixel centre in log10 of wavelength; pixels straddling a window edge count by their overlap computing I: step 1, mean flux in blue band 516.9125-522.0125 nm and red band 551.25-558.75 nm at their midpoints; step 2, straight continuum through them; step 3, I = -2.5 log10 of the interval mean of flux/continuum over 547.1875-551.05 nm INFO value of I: -0.03 mag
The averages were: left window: 6.82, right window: 8.33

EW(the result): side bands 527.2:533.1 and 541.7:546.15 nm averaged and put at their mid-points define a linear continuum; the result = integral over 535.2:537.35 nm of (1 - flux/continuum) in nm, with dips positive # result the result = -0.08 nm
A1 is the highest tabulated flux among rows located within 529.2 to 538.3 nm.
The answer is 9.268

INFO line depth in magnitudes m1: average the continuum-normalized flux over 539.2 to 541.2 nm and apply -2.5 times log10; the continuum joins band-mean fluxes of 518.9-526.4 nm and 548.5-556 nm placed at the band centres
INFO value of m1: -0.03 mag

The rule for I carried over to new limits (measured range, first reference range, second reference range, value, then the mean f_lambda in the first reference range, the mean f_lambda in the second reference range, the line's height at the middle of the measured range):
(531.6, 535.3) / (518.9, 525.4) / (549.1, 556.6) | -0.08 mag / 7.26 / 8.4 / 7.68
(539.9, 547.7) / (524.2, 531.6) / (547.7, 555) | 0.00 mag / 7.64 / 8.32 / 8.1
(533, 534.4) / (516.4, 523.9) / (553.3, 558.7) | -0.11 mag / 6.9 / 8.45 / 7.49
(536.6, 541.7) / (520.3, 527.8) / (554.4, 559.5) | -0.06 mag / 7.16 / 8.39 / 7.73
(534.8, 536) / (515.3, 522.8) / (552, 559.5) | -0.15 mag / 6.87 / 8.31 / 7.51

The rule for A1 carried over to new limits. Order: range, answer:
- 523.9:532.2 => 9.231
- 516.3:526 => 8.832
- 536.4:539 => 9.091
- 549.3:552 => 9.101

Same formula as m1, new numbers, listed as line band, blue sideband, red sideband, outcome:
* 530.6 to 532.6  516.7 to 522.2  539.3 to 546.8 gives -0.14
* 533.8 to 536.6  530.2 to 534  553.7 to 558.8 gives 0.01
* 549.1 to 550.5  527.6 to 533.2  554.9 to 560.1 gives -0.04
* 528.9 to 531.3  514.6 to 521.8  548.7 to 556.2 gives -0.12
